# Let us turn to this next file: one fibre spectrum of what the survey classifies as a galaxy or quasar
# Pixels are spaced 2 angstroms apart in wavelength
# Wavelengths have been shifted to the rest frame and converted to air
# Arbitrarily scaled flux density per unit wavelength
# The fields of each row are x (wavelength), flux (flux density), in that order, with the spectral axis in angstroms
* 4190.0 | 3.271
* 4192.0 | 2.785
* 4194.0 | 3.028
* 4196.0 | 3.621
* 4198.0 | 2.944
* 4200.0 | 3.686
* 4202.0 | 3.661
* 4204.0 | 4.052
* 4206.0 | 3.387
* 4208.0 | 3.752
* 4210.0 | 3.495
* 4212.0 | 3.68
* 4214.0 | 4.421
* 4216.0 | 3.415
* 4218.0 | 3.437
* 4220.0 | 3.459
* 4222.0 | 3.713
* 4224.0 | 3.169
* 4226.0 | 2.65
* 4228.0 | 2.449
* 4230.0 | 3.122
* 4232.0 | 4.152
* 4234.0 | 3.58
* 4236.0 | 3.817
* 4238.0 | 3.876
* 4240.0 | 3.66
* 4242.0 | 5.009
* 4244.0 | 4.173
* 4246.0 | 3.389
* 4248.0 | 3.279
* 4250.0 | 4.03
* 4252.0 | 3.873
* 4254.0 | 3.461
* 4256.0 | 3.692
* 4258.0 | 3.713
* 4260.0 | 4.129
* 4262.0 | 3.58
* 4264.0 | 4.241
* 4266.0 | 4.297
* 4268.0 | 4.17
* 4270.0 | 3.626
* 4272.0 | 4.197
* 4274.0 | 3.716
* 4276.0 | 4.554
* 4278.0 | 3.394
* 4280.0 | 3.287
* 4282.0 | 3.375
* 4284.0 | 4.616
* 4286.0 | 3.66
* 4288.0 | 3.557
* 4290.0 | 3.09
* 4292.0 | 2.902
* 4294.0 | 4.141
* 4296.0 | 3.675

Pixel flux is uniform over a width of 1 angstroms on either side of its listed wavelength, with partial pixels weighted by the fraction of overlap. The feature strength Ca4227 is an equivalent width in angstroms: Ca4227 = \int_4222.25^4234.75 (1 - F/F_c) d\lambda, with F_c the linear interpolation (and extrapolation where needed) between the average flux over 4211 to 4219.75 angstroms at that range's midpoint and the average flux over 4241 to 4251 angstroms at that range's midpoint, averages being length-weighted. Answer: 2.0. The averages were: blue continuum 3.71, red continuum 3.98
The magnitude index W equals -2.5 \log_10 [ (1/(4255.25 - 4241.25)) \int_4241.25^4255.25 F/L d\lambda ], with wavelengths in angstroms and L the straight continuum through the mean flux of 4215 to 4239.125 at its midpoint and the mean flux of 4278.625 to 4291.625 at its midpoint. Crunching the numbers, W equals -0.120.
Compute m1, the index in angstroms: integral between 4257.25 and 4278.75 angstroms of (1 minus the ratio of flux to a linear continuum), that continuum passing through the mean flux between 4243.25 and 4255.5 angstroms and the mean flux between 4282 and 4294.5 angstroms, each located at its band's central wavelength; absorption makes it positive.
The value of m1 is -1.9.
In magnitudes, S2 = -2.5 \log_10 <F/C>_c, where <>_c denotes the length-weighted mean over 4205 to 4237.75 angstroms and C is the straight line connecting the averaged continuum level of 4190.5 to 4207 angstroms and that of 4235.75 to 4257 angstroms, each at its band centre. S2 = 0.03 mag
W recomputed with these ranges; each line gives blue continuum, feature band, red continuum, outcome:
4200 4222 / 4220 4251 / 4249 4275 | 0.06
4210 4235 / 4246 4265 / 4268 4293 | -0.05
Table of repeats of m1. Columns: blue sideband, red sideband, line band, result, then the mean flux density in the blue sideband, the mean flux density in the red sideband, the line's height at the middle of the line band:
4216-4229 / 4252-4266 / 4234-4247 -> -1.7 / 3.17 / 3.84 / 3.5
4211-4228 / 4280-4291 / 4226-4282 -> -3.7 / 3.43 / 3.63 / 3.53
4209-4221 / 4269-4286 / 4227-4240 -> 0.7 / 3.65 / 3.83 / 3.71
